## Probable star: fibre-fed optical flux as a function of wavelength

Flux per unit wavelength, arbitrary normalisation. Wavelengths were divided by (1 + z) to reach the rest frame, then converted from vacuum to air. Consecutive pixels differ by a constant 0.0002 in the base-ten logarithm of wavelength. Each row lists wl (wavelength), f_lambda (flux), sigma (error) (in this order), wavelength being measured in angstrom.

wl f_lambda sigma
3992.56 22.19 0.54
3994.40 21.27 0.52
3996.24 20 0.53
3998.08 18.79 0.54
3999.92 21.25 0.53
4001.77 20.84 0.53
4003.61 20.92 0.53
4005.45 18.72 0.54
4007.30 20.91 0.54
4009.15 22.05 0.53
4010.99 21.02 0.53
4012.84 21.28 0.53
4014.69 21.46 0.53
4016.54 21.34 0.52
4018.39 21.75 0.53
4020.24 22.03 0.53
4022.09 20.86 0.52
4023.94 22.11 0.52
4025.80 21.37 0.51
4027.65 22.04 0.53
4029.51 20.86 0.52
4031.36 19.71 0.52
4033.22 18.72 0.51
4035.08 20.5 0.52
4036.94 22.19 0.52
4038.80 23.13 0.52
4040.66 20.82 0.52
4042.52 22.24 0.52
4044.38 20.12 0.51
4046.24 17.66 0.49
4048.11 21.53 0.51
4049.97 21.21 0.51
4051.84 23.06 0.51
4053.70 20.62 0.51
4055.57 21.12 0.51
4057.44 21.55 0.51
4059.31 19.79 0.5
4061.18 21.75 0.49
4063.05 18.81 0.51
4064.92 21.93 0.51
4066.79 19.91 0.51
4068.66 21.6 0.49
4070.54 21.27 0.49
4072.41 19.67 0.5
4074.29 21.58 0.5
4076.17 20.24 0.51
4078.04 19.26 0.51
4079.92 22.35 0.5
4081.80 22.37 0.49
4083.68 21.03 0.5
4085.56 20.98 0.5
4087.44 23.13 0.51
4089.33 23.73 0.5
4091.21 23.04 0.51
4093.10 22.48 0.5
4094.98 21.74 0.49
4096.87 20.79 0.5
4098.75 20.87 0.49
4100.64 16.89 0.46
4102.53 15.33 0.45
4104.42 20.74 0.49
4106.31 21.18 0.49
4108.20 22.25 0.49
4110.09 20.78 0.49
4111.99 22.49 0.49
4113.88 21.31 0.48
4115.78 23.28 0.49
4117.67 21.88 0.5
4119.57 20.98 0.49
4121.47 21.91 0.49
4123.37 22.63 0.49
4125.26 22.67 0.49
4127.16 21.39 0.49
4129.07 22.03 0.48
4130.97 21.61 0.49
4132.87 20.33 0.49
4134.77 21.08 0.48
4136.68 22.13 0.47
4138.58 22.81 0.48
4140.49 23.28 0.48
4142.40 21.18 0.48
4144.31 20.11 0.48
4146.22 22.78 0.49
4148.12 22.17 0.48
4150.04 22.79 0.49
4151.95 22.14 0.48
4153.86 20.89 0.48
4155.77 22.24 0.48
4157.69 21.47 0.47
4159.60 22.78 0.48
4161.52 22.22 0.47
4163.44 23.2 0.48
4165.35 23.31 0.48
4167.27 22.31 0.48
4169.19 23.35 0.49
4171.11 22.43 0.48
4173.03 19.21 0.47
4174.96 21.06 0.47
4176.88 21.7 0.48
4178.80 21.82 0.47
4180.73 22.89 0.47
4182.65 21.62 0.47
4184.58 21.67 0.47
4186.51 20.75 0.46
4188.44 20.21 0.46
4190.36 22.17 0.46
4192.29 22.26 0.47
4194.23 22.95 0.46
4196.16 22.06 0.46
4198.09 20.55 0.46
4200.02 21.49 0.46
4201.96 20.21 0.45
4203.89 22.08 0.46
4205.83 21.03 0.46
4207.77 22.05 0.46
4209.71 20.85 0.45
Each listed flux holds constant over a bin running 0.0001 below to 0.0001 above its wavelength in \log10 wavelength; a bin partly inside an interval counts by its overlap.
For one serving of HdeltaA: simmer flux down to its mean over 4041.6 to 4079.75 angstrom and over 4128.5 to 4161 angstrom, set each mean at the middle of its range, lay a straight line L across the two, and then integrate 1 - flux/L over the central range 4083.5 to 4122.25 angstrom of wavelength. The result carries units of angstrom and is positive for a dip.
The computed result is 0.1 angstrom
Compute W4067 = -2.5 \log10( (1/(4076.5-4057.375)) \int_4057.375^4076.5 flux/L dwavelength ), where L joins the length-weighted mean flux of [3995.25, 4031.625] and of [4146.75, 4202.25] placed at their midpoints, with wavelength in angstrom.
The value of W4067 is 0.030 mag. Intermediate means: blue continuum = 21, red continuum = 21.9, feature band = 20.7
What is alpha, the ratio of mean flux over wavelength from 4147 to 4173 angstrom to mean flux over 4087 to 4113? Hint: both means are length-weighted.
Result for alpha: 1.06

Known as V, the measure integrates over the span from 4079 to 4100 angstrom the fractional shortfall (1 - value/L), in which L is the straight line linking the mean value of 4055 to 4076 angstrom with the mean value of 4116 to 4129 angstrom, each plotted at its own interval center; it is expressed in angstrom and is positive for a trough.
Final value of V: -0.67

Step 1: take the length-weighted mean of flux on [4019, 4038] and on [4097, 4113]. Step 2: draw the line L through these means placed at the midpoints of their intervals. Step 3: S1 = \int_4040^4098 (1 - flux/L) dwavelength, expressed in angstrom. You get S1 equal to -1.8 angstrom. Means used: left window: 21.1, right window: 20.1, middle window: 21.2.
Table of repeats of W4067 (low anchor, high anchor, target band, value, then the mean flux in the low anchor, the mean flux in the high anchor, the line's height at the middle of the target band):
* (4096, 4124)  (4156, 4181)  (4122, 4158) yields -0.02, 20.9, 22.1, 21.5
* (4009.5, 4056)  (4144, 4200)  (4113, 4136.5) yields -0.01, 21.2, 21.9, 21.7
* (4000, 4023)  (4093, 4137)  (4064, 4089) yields -0.01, 21.1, 21.2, 21.1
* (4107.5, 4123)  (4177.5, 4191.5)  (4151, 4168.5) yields -0.03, 21.9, 21.6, 21.7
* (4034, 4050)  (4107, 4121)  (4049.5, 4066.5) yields 0.01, 21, 21.8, 21.2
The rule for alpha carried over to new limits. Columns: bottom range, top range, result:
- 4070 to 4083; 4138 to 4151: 1.06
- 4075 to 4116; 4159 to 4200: 1.04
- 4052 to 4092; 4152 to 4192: 1.03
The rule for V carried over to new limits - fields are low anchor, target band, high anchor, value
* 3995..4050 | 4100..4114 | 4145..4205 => 0.87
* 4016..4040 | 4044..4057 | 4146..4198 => 0.34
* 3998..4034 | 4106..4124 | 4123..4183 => -0.15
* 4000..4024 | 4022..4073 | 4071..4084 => 0.22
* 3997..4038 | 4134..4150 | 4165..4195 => -0.29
